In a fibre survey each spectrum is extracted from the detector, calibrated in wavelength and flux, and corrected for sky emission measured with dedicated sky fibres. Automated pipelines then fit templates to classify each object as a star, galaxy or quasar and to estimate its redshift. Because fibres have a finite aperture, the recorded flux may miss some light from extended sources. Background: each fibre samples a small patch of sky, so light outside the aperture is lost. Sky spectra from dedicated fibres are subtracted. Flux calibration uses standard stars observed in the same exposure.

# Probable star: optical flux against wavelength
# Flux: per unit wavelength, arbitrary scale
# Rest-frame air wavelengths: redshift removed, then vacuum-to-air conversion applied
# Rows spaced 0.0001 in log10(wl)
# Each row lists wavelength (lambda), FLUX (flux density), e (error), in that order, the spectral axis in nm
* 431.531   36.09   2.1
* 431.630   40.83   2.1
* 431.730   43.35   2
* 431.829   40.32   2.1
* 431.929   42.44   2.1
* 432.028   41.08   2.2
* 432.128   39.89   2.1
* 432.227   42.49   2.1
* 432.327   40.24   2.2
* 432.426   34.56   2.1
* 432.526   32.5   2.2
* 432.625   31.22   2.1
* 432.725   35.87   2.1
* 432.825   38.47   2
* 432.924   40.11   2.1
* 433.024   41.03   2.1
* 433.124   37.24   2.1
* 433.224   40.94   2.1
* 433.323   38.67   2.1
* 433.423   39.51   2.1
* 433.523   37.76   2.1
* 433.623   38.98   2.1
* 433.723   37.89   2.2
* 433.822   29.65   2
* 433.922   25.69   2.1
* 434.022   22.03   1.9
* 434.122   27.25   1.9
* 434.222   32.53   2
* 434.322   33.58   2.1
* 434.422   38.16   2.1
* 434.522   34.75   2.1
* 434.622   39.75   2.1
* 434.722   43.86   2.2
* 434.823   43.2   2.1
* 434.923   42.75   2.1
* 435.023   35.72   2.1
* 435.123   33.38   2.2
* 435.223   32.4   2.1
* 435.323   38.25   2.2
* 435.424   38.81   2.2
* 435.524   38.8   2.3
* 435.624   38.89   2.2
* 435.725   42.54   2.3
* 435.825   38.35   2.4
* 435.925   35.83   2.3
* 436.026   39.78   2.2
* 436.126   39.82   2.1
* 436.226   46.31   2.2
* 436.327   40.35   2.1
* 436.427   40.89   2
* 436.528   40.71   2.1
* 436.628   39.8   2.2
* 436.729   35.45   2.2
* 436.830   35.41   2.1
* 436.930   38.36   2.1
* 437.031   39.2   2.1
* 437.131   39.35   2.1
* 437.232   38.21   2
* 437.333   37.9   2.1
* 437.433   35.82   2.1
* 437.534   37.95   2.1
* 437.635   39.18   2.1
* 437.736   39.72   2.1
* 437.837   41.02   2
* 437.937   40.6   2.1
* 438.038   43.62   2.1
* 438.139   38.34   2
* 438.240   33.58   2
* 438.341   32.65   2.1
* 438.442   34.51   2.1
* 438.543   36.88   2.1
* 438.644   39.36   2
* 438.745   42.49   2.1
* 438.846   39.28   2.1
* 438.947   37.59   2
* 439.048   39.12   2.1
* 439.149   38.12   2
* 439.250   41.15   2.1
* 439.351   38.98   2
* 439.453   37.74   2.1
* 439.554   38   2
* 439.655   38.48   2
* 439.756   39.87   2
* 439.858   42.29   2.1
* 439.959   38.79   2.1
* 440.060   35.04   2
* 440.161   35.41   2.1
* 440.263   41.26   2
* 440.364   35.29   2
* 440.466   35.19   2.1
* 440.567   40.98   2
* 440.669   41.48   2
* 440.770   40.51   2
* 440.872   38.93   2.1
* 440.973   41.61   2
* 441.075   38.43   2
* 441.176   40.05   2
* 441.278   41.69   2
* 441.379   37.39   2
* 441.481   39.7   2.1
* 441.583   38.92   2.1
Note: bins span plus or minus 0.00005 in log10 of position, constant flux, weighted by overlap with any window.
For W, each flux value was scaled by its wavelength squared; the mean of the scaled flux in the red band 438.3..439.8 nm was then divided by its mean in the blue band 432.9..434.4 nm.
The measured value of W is 1.13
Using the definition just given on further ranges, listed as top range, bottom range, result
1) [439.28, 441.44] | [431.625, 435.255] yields 1.09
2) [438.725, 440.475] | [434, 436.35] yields 1.05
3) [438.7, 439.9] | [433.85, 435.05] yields 1.16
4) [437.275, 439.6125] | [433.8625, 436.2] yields 1.07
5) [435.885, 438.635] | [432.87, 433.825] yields 1.02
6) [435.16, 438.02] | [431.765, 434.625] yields 1.09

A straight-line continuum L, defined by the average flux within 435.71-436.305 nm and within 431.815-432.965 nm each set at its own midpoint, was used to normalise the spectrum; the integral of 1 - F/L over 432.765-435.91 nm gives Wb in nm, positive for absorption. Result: 0.20 nm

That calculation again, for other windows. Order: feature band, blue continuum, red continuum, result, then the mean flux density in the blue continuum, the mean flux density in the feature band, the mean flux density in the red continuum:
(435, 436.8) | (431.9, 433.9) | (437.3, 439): -0.028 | 37.8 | 38.7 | 38.3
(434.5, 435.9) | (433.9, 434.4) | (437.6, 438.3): -0.307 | 28.9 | 38.7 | 39.3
